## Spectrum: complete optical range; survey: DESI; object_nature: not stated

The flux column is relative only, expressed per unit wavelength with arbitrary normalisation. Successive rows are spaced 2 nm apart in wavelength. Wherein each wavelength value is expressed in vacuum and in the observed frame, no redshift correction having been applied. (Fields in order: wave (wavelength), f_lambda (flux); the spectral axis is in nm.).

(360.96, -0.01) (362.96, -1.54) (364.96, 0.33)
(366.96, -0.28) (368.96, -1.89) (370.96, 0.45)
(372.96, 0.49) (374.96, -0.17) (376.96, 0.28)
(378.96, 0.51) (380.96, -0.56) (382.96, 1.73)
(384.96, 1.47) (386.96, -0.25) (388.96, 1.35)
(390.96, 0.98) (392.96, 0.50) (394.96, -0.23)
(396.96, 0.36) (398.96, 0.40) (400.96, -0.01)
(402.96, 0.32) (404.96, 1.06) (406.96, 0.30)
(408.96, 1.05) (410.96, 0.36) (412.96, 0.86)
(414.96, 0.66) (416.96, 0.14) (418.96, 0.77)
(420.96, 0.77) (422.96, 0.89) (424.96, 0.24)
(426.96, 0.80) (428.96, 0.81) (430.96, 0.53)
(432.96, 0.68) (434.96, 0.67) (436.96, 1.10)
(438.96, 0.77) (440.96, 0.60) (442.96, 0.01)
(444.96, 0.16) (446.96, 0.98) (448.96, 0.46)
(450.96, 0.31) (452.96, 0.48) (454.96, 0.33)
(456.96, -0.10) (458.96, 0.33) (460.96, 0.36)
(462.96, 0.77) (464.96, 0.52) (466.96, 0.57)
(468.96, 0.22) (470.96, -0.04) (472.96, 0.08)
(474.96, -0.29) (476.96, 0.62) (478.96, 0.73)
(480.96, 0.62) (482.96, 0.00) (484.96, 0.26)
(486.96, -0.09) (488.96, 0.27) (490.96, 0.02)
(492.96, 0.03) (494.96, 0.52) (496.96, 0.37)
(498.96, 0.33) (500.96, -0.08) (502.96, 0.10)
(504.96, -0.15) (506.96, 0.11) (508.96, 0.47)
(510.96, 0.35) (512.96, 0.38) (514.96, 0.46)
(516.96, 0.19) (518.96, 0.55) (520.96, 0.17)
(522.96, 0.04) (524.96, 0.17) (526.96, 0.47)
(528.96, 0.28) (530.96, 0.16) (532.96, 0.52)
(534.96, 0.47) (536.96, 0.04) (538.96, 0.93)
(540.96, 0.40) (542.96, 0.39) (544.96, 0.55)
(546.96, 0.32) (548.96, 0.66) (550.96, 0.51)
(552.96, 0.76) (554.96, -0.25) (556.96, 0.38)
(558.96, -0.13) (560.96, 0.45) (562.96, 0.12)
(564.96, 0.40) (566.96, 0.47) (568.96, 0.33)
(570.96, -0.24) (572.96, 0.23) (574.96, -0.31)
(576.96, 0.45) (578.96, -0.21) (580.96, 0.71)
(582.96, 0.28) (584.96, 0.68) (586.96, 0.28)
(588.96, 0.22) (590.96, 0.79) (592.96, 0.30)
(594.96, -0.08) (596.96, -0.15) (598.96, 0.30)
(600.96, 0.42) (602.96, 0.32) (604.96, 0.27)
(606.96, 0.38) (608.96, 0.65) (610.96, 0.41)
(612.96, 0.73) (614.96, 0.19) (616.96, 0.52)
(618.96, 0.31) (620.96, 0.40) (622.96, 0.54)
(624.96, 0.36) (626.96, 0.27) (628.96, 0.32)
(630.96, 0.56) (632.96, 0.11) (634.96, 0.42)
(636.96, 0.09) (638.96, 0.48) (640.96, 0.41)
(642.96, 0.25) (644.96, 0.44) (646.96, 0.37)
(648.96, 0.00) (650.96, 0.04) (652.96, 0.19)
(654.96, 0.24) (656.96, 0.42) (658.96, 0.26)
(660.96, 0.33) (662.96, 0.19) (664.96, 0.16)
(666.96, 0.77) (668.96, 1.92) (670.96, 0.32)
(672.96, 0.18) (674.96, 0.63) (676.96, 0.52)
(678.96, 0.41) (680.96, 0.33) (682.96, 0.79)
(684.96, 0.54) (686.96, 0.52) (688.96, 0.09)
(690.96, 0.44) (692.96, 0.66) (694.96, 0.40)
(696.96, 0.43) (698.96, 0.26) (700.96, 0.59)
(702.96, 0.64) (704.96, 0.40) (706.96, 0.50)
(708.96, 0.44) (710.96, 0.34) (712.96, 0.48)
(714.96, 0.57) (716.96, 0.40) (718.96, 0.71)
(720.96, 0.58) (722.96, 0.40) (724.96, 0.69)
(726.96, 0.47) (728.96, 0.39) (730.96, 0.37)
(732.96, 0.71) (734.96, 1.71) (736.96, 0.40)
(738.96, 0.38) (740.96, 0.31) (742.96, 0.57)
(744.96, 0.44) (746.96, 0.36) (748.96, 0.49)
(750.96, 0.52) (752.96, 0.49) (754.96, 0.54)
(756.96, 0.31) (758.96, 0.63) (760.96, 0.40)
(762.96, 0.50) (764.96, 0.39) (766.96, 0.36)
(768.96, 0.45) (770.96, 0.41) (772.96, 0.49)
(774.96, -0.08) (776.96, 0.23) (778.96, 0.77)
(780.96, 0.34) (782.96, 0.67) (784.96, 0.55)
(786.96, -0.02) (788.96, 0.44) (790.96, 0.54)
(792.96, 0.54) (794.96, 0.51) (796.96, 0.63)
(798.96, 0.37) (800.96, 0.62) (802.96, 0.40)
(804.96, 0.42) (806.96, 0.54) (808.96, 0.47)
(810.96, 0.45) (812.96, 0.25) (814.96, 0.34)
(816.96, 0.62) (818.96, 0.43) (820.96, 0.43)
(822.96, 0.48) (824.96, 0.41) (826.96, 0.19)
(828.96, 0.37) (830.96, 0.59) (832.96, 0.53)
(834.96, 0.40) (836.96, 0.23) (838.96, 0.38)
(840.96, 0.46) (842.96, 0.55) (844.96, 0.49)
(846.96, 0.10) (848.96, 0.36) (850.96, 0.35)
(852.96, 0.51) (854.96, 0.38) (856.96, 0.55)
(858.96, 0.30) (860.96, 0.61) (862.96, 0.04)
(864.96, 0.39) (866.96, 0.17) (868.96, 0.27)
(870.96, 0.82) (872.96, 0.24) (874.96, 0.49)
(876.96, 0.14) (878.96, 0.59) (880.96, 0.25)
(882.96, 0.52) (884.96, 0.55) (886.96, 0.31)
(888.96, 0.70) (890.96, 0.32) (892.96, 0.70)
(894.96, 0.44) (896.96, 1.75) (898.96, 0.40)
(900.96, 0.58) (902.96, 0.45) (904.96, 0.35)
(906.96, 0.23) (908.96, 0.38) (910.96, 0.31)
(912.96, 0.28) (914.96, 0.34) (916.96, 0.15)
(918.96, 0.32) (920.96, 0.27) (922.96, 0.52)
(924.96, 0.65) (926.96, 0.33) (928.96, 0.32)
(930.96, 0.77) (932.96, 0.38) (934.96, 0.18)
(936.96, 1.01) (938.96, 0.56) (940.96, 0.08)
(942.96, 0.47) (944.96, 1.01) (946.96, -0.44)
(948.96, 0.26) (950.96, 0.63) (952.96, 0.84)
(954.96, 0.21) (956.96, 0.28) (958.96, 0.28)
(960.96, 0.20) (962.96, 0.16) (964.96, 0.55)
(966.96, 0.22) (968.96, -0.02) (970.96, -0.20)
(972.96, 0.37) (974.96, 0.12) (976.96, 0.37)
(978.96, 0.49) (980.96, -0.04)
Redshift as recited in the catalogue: 0.792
